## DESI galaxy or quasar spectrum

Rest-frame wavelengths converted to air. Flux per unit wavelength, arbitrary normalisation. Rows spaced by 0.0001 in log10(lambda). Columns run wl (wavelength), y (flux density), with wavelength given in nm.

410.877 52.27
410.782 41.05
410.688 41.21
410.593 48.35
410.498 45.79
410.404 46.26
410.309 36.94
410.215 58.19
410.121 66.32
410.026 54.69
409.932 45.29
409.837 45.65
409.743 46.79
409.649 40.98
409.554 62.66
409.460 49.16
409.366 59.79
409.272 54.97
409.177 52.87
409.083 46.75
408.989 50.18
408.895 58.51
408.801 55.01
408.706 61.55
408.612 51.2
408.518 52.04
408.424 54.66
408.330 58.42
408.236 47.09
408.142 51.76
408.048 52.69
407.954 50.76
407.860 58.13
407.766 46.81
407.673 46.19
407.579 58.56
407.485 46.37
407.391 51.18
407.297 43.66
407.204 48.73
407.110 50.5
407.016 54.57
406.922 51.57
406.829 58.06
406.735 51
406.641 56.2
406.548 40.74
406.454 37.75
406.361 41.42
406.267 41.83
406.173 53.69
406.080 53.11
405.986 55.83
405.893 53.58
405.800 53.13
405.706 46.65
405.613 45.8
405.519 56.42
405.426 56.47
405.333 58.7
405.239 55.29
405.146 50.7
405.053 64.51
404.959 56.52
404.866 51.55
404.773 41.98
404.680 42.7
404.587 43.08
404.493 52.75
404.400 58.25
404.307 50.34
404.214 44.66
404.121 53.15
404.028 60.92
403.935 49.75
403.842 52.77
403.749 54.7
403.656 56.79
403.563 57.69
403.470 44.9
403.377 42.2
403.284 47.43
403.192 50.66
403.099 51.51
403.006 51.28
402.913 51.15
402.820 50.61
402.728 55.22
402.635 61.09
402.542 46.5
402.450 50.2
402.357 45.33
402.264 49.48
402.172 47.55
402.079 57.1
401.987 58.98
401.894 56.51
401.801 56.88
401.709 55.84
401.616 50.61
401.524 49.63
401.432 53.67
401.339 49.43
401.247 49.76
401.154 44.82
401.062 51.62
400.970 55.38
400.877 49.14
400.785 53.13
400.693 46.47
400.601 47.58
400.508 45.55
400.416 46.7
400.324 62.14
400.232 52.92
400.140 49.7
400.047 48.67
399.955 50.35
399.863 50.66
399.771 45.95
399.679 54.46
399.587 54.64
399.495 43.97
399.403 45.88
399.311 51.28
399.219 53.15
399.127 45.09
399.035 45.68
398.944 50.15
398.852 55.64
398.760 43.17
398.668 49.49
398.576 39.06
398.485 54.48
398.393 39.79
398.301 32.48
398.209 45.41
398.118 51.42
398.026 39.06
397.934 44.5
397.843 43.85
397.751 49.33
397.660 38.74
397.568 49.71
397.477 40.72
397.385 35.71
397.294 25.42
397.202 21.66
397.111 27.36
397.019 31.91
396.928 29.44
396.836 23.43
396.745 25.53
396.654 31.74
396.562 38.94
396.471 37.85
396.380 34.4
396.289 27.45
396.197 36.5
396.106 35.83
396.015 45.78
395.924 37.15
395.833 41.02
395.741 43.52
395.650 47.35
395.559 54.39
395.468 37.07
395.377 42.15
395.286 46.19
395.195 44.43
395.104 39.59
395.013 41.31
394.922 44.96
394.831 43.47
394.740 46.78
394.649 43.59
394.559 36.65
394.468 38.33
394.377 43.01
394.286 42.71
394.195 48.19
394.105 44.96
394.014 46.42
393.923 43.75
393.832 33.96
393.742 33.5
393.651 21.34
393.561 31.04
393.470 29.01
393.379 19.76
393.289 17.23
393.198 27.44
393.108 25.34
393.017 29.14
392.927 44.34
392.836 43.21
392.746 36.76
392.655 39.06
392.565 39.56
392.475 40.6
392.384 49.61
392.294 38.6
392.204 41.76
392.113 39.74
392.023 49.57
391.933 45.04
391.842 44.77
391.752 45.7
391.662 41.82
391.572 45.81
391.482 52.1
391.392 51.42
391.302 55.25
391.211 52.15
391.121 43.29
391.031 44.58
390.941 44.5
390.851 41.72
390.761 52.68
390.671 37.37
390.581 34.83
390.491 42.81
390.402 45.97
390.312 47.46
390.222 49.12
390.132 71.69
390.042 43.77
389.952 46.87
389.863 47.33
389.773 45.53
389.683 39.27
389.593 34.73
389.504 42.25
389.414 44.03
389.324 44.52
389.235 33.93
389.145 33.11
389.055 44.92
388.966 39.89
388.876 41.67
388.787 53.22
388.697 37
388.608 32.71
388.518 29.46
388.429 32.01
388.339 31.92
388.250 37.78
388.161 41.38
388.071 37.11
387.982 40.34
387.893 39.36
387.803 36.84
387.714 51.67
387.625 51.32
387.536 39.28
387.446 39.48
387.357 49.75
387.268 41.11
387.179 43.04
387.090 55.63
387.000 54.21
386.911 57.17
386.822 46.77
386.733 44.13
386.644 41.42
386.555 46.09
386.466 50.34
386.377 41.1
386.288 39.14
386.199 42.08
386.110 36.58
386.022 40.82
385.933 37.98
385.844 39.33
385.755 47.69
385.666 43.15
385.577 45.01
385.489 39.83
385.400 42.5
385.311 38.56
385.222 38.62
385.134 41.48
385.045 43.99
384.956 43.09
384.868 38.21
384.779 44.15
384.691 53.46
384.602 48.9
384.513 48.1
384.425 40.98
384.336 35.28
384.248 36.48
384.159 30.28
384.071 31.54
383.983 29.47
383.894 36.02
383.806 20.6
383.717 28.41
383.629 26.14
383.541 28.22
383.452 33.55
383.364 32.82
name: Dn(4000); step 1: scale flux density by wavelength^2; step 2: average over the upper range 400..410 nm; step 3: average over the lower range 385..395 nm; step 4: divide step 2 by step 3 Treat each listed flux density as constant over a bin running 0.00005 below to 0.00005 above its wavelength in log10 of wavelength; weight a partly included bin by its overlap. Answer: 1.33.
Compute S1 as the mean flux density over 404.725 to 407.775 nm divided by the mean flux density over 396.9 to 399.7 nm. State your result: 1.18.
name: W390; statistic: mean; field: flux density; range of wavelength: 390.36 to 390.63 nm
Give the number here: 41.2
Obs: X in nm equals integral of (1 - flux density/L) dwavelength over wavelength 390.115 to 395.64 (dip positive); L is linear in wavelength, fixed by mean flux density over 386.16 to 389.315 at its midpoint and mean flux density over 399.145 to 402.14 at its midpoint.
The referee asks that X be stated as 0.49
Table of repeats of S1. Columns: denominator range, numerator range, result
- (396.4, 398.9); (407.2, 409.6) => 1.36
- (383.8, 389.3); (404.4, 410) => 1.24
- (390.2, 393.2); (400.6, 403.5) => 1.18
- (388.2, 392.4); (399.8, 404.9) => 1.17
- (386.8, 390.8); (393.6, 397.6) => 0.89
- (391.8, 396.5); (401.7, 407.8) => 1.31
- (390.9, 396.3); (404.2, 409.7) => 1.27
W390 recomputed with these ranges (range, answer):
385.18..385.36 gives 38.6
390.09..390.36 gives 55.7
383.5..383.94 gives 27.9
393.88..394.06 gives 45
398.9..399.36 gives 49.1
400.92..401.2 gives 50.6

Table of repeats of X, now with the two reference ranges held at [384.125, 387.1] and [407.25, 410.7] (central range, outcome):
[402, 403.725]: -0.07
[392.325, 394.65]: 0.49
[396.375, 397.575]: 0.39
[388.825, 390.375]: 0.01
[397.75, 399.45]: 0.06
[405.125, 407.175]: -0.03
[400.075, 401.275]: -0.05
